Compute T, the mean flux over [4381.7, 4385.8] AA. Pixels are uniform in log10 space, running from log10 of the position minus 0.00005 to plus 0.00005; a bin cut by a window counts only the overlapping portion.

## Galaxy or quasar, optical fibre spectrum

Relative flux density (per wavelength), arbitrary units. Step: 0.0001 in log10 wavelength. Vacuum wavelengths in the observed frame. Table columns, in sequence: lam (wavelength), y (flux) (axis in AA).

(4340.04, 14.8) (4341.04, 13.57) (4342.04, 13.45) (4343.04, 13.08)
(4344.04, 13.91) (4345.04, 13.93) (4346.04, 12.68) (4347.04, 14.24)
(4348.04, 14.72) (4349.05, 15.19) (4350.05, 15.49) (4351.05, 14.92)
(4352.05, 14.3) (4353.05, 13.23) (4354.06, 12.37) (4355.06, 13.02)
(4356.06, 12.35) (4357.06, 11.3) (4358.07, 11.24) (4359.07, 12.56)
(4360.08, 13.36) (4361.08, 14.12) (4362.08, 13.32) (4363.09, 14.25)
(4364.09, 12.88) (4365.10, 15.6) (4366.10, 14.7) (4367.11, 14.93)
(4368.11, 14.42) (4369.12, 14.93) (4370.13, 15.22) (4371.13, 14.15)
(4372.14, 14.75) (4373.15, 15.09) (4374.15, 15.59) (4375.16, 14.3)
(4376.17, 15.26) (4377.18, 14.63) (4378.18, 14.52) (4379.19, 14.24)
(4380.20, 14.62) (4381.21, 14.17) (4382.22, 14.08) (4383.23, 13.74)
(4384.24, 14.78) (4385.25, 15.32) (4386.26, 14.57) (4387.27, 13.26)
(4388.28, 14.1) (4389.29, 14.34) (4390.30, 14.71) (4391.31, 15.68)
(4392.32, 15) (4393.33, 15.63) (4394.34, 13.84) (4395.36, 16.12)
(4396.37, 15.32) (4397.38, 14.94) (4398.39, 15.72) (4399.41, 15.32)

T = 14.5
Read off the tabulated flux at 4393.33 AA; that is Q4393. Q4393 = 15.63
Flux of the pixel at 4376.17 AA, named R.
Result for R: 15.26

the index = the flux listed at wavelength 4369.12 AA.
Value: 14.93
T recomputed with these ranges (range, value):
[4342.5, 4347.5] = 13.6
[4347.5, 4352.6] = 14.9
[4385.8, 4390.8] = 14.2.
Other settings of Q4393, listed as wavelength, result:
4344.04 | 13.91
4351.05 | 14.92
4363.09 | 14.25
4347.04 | 14.24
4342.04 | 13.45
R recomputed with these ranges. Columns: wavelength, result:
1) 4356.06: 12.35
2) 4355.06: 13.02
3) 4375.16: 14.3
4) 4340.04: 14.8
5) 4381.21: 14.17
